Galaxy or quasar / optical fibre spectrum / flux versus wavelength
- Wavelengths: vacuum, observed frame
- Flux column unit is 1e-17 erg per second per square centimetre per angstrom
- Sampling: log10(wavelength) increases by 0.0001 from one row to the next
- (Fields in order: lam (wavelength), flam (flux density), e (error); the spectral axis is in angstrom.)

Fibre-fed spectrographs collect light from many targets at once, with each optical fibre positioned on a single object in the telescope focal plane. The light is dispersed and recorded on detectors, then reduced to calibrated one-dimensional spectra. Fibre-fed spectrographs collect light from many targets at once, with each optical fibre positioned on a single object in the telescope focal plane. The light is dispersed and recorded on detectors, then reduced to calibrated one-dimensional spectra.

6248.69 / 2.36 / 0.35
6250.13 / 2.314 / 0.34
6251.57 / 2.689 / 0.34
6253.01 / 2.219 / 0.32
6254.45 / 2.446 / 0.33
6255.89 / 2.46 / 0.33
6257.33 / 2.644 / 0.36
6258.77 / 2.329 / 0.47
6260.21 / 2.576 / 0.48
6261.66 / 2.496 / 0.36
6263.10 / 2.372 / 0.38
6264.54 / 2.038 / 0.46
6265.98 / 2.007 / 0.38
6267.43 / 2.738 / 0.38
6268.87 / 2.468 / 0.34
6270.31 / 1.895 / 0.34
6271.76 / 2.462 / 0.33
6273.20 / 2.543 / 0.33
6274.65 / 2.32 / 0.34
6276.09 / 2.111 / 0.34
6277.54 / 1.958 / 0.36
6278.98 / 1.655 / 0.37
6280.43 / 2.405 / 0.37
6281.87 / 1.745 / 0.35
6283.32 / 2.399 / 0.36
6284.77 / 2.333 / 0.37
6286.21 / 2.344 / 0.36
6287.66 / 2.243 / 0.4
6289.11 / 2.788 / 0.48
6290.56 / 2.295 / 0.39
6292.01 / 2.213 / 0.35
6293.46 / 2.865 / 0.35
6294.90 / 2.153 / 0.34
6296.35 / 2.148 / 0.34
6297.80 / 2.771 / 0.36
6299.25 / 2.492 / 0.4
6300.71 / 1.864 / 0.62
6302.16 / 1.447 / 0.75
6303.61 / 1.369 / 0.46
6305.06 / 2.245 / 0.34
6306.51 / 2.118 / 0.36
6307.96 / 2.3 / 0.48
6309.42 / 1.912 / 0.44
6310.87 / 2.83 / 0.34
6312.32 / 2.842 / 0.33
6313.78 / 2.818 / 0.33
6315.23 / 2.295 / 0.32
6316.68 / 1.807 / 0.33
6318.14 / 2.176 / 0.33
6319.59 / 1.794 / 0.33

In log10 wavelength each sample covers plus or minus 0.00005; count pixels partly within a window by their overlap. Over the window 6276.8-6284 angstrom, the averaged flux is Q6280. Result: 2.03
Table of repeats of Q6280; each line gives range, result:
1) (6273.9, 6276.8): 2.22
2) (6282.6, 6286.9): 2.36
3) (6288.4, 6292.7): 2.43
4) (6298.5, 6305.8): 1.89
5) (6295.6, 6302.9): 2.14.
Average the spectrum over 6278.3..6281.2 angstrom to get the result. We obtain 2.03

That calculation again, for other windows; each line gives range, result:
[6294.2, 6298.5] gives 2.36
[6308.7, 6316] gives 2.54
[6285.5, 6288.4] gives 2.29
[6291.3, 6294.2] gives 2.54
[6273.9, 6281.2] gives 2.09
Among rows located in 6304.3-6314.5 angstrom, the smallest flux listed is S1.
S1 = 1.912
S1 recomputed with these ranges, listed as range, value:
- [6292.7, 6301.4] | 1.864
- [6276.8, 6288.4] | 1.655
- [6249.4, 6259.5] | 2.219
